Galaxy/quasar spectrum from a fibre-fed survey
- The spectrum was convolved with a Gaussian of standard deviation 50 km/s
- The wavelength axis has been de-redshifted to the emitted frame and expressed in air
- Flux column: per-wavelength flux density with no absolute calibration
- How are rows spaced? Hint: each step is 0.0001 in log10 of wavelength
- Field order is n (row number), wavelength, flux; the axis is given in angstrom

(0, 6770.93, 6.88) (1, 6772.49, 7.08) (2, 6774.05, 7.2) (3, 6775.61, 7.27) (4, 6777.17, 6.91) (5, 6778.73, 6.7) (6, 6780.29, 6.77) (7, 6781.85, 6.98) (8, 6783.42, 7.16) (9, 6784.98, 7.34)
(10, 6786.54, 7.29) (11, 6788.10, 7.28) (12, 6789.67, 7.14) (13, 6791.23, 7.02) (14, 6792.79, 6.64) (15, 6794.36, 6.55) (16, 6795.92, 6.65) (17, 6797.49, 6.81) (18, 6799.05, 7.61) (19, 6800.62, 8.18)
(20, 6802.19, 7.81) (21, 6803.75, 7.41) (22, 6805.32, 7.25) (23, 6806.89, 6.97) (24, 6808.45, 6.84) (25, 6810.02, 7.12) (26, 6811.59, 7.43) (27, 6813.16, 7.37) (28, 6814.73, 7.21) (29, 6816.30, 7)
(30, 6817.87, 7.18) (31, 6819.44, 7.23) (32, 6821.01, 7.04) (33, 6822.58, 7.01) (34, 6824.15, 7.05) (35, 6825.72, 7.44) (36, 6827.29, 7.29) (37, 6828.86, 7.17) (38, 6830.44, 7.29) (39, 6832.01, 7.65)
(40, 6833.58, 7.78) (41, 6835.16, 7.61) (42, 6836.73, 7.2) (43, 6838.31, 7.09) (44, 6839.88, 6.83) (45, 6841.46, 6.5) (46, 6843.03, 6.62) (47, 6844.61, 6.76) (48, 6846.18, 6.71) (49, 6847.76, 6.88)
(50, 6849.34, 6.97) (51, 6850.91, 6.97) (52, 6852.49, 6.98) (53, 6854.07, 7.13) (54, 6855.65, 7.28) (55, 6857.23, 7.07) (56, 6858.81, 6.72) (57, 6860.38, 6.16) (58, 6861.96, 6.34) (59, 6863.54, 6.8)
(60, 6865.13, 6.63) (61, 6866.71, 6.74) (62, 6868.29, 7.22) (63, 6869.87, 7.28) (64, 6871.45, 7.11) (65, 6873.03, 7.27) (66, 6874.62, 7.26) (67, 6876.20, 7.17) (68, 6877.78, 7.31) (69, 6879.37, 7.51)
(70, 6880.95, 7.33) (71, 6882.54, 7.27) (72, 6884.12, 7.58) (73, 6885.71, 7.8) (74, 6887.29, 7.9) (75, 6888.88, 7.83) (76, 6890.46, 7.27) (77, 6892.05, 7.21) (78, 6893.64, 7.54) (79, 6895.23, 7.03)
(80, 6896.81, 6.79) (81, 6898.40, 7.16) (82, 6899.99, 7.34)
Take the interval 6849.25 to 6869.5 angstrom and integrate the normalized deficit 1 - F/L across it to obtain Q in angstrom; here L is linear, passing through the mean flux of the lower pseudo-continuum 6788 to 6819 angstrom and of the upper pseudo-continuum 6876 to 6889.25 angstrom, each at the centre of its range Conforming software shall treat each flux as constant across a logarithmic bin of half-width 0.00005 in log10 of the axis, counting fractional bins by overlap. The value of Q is 1.56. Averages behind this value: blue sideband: 7.17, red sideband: 7.53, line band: 6.85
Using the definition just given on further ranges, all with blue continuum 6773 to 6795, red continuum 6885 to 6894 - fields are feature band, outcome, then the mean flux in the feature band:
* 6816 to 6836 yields -0.12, 7.3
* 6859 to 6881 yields 1.46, 6.99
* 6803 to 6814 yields -0.07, 7.19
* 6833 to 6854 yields 1.01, 6.99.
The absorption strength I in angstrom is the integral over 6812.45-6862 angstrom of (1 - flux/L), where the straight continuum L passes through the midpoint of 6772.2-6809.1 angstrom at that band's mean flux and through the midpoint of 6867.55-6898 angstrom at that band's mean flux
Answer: 1.2 angstrom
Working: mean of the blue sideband 7.12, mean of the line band 7.06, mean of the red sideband 7.35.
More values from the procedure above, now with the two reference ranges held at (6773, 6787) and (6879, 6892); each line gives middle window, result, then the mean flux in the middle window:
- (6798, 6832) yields -0.30 angstrom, 7.29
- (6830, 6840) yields -0.10 angstrom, 7.39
